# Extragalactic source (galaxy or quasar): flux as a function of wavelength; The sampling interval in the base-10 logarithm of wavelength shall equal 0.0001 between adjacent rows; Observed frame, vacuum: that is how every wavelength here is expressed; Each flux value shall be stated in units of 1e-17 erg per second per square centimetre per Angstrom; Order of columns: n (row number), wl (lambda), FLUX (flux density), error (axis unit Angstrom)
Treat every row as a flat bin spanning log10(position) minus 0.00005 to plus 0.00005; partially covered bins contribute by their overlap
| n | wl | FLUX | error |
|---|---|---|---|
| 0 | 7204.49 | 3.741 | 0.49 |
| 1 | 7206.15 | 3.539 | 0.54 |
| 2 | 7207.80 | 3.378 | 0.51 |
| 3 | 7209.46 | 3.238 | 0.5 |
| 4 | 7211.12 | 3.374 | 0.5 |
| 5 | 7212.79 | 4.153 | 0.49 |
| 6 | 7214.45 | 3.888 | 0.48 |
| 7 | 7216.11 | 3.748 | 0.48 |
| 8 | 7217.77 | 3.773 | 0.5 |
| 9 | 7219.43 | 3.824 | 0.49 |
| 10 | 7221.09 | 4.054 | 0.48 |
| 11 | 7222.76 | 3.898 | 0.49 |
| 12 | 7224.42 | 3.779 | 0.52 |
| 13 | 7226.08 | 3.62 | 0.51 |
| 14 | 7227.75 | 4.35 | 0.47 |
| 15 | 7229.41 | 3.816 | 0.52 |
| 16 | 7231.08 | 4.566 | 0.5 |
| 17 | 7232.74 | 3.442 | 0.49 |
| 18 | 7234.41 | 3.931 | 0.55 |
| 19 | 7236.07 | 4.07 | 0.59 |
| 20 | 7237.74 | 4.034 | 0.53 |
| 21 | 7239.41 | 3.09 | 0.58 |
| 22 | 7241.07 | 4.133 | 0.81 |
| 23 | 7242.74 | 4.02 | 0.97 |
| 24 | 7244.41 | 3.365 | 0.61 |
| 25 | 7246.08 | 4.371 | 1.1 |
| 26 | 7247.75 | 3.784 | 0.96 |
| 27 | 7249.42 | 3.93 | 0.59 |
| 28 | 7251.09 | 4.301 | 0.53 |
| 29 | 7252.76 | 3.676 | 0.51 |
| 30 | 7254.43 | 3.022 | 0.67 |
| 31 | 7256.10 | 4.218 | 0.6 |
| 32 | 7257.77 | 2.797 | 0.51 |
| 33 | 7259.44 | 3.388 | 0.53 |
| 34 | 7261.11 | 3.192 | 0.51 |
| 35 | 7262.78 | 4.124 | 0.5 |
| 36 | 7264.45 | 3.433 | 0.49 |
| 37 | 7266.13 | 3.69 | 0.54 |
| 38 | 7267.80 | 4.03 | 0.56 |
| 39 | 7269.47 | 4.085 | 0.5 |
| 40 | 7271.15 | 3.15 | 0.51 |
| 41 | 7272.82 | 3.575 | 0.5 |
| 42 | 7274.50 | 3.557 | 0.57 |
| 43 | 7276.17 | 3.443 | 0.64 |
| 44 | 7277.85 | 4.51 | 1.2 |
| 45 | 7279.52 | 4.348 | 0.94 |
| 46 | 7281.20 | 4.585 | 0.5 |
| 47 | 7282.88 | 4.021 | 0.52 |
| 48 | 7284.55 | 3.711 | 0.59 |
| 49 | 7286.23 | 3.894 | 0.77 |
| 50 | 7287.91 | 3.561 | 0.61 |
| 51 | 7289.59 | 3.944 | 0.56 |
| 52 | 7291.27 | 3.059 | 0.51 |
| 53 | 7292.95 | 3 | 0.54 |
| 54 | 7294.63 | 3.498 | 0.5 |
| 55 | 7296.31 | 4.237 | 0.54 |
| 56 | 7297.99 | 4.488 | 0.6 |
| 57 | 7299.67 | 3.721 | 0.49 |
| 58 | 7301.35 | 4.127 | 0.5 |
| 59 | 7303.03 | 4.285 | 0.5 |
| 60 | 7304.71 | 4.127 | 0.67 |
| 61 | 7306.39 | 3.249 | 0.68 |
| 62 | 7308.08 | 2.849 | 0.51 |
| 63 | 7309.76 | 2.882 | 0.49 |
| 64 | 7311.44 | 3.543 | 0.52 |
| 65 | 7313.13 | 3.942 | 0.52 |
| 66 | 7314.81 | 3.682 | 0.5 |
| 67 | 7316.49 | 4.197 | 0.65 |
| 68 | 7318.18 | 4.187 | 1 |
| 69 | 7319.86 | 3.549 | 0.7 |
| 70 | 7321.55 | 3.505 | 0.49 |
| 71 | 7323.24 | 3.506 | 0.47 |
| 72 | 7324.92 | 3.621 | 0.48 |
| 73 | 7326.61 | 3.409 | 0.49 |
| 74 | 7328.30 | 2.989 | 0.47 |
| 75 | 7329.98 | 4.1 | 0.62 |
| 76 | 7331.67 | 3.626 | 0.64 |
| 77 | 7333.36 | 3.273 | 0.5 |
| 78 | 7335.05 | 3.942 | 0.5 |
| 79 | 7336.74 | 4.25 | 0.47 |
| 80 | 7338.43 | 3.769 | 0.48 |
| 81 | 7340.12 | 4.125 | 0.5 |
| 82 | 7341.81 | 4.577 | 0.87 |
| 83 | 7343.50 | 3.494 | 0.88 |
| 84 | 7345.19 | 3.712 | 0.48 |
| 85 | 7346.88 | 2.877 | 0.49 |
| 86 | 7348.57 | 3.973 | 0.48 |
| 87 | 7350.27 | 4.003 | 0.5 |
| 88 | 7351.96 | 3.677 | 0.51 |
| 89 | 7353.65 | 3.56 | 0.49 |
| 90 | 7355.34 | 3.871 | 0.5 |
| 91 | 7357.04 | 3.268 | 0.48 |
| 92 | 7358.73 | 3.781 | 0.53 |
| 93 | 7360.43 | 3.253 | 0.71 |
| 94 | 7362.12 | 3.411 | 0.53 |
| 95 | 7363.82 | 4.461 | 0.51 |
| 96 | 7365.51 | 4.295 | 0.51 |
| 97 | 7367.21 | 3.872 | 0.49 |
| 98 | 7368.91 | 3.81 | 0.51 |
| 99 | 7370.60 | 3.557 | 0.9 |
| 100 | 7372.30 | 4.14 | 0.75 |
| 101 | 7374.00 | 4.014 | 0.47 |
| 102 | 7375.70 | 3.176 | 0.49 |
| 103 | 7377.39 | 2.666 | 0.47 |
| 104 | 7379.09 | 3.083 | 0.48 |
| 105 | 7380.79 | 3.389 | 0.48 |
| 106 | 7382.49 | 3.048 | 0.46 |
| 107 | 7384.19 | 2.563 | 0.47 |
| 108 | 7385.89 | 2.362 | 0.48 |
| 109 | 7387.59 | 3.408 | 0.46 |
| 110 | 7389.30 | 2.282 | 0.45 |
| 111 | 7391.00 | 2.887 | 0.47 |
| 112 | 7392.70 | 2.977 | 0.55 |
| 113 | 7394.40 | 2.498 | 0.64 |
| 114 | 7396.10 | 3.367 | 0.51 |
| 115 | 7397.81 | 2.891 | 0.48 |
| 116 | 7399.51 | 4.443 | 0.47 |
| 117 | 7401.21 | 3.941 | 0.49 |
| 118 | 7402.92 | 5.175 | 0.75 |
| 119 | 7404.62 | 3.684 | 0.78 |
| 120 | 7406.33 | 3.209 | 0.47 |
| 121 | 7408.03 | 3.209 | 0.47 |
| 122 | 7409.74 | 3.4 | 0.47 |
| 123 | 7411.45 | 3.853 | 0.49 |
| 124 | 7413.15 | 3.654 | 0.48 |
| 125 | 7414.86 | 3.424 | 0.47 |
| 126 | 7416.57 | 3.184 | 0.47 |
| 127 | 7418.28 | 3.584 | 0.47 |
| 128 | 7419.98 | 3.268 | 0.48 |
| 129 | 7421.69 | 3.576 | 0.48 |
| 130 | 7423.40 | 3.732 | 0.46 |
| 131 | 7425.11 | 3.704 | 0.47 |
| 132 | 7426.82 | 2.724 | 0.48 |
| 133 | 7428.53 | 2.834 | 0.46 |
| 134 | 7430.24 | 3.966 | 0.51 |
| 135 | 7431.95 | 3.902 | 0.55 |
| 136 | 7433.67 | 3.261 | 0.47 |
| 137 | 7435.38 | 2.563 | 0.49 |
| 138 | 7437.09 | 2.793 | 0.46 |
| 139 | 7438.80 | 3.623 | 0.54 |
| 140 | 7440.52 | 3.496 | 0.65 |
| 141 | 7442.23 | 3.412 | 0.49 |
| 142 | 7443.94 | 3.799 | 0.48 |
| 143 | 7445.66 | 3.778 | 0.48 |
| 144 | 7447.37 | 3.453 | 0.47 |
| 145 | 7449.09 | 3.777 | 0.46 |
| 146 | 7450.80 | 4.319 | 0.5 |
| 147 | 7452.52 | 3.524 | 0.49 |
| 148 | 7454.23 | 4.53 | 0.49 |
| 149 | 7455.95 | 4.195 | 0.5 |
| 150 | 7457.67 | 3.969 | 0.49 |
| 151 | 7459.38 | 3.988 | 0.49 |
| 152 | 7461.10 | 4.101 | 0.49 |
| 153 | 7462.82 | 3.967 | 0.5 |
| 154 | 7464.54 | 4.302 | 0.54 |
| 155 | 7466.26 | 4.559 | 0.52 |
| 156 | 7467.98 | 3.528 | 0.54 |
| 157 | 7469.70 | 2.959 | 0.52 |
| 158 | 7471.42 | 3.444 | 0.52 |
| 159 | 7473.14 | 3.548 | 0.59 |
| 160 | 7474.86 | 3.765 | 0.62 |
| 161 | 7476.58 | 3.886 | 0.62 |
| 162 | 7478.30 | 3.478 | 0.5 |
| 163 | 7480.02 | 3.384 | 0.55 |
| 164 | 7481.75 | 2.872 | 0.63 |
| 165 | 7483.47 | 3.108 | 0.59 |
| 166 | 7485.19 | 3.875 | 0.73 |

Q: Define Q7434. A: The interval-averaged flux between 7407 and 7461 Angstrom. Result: 3.57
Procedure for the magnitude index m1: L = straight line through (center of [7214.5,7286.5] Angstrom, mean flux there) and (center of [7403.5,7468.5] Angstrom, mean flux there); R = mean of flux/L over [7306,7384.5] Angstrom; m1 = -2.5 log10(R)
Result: 0.03 mag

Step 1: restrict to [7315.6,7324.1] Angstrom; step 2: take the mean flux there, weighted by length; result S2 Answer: 3.79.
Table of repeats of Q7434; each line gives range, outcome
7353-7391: 3.41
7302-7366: 3.7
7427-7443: 3.29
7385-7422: 3.37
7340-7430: 3.49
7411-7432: 3.47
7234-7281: 3.77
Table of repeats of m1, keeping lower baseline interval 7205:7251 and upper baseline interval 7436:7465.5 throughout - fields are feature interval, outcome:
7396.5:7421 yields 0.055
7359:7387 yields 0.111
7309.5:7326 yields 0.040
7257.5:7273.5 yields 0.074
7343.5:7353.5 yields 0.056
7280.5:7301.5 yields 0.002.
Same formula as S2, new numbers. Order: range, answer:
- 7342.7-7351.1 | 3.61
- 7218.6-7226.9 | 3.84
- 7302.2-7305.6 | 4.2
